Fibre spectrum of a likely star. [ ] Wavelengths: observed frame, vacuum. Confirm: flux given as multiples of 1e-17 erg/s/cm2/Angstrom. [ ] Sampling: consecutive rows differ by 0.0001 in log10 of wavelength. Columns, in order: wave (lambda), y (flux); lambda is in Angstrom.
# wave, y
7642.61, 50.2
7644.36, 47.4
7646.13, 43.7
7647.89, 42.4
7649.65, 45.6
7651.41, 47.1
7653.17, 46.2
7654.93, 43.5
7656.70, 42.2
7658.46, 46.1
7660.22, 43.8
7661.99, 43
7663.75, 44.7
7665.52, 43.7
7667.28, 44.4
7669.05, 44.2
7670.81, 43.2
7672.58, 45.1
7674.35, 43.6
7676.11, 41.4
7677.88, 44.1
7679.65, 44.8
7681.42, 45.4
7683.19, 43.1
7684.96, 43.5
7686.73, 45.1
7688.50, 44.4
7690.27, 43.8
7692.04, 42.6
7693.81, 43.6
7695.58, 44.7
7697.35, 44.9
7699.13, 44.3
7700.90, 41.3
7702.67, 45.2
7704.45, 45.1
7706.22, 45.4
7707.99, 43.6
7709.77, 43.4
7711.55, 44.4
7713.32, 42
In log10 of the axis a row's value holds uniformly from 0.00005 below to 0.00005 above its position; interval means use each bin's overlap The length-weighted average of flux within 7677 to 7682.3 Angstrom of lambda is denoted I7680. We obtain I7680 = 44.7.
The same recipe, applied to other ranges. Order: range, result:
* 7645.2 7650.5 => 43.9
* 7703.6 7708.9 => 44.7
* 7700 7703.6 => 43.3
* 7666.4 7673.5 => 44.2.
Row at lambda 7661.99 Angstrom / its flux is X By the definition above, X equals 43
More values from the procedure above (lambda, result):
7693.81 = 43.6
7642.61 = 50.2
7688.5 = 44.4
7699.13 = 44.3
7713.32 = 42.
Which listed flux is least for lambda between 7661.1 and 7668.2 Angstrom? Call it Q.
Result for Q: 43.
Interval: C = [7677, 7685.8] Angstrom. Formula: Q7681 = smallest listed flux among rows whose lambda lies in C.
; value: 43.1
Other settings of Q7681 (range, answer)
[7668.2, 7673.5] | 43.2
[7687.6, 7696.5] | 42.6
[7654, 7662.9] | 42.2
